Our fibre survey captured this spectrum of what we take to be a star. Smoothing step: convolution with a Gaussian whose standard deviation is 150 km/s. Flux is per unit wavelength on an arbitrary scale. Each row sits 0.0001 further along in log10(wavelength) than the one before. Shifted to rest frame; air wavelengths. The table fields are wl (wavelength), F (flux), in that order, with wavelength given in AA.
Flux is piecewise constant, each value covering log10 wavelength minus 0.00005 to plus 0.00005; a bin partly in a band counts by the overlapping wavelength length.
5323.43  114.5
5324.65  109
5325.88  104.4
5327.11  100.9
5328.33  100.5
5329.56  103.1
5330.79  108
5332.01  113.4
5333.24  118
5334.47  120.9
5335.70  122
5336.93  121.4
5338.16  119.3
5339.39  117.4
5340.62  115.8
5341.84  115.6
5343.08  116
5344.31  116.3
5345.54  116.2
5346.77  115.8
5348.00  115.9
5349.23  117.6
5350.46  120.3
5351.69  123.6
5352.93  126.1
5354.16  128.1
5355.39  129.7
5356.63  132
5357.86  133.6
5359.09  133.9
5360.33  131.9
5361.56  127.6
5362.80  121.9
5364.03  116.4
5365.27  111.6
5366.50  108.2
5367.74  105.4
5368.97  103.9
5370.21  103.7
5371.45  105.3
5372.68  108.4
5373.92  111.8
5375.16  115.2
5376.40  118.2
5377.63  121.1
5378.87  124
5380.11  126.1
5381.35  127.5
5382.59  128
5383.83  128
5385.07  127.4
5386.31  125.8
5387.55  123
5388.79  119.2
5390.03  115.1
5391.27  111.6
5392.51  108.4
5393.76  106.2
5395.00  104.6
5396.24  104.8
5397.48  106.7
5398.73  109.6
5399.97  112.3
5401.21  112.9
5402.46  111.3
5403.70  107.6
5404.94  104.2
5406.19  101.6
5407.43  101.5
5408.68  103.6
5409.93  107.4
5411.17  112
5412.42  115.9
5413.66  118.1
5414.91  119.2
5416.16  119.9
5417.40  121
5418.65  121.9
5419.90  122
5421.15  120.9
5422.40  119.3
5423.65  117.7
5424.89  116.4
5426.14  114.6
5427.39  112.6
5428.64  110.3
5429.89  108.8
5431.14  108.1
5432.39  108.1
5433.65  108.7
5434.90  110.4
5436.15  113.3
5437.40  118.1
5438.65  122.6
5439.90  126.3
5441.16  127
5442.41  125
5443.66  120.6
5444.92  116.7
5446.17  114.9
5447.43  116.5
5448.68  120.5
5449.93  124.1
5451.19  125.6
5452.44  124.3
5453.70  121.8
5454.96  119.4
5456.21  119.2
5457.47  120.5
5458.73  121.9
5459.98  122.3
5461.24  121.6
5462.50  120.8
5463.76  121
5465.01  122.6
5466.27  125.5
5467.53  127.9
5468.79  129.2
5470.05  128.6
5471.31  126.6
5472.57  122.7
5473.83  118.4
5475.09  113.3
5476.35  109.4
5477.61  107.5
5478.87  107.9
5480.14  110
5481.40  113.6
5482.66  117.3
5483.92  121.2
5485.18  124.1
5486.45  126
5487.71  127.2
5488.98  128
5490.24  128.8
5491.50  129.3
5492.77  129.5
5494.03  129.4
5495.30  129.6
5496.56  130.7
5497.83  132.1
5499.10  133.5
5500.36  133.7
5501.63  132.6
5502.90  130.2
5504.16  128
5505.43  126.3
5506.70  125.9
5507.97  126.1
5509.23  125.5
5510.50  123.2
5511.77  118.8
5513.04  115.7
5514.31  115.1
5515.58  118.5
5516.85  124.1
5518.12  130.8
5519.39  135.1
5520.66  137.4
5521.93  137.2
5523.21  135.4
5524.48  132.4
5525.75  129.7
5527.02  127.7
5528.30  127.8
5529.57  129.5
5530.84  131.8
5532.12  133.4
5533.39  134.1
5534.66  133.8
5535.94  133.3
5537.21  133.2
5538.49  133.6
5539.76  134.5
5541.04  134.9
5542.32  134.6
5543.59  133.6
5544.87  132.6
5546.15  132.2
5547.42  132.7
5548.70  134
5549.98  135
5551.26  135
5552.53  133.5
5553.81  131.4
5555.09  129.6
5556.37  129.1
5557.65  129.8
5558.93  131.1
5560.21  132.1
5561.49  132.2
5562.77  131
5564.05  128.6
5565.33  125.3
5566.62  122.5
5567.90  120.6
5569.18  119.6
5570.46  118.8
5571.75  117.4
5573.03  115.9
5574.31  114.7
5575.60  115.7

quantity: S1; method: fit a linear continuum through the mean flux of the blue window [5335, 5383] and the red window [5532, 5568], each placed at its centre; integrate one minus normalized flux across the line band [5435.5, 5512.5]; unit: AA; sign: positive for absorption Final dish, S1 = 2.3 AA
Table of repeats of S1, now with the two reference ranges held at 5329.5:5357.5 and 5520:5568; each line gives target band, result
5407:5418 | 0.9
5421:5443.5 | 1.6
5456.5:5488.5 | 1.8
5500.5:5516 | 0.6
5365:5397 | 1.7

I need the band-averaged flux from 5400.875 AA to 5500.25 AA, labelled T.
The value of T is 119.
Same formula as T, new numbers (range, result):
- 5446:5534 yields 125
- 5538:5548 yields 134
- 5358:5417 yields 115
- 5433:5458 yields 120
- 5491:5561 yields 130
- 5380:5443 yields 115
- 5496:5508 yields 130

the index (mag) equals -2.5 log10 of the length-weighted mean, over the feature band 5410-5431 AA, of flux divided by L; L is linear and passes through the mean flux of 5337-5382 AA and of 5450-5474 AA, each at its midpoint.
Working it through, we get 0.05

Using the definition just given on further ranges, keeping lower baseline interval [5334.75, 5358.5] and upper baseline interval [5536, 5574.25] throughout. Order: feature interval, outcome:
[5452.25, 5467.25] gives 0.03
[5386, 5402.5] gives 0.10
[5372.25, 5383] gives 0.02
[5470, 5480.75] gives 0.10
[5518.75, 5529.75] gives -0.04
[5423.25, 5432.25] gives 0.11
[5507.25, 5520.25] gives 0.04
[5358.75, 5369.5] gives 0.04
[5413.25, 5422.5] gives 0.03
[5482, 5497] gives 0.00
